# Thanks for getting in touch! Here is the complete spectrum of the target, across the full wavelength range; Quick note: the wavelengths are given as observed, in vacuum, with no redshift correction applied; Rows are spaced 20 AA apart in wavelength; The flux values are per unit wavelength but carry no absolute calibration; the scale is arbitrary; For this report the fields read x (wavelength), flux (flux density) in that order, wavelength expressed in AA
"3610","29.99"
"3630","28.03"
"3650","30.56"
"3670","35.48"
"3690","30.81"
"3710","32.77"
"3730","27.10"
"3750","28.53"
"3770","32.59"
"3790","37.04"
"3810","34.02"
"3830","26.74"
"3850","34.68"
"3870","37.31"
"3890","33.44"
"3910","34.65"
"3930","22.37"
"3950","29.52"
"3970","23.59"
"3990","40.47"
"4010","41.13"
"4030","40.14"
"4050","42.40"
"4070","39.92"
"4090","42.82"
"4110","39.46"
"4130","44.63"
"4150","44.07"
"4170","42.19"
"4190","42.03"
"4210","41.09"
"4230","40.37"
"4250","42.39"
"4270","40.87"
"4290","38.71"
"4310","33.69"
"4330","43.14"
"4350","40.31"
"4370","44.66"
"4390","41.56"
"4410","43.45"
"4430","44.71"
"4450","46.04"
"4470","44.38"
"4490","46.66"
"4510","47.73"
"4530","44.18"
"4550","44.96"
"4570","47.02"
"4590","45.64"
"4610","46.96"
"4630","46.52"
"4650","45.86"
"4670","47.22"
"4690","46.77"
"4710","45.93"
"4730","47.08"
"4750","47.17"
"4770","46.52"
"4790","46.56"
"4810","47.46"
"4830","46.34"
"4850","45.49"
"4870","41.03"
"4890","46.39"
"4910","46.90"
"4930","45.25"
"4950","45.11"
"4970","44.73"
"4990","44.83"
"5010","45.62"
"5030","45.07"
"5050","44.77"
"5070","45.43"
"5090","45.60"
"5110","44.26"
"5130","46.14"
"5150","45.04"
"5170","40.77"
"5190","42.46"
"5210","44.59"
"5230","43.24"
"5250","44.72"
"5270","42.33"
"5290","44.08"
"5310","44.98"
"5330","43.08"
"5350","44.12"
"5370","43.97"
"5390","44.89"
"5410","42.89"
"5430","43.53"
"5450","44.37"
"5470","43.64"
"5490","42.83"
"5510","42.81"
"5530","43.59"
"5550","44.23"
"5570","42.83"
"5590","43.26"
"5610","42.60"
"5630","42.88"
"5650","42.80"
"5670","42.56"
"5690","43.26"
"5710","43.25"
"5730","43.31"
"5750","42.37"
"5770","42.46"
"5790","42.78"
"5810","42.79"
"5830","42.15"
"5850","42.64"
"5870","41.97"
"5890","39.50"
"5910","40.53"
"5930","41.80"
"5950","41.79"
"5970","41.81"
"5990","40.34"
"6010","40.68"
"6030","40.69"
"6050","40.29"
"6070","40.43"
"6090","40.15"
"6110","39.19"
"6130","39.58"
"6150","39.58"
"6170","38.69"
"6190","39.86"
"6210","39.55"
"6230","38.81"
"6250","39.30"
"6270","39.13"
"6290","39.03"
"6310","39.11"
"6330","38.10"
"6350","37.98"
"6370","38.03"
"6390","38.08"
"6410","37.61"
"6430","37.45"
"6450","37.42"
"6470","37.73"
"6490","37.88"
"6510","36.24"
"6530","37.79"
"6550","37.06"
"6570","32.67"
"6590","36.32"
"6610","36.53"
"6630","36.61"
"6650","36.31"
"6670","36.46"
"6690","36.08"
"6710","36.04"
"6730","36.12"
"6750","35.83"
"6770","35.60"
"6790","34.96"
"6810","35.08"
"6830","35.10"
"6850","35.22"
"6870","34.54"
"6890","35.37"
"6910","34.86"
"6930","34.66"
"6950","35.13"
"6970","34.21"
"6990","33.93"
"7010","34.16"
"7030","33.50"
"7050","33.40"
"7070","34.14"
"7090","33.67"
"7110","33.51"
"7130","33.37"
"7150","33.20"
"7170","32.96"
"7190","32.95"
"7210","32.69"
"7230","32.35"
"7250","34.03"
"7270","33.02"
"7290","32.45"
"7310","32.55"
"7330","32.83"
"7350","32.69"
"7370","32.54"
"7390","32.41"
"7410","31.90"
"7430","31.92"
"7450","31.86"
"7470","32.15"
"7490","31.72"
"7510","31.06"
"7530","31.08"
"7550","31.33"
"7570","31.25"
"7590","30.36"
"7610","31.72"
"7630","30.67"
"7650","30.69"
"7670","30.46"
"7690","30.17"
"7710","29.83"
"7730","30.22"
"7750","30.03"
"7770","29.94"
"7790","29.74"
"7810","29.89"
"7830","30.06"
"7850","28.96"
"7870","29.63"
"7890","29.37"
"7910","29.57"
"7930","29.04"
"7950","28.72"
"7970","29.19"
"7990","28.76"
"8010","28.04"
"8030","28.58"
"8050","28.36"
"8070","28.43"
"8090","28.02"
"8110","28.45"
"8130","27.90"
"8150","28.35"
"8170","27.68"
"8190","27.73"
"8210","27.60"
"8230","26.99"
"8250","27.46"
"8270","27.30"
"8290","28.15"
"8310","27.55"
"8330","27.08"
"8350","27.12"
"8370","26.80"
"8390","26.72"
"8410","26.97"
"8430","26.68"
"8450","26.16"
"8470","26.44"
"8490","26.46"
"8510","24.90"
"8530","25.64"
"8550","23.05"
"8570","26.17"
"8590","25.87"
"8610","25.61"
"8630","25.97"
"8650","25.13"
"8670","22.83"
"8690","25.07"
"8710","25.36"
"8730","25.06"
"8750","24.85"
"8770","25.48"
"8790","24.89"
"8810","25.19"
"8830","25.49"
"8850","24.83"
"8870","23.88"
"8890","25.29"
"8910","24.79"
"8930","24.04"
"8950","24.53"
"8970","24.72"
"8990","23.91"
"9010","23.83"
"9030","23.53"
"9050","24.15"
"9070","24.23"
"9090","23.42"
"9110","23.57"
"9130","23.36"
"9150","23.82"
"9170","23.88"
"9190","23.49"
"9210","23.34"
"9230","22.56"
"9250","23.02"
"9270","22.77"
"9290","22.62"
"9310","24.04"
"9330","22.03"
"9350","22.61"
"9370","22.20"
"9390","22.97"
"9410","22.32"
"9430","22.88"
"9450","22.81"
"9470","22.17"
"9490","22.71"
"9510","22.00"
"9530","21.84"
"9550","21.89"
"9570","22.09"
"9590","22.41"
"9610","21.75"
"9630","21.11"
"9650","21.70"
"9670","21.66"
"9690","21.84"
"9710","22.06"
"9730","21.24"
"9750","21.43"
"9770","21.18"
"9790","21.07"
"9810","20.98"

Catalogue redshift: 0.00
